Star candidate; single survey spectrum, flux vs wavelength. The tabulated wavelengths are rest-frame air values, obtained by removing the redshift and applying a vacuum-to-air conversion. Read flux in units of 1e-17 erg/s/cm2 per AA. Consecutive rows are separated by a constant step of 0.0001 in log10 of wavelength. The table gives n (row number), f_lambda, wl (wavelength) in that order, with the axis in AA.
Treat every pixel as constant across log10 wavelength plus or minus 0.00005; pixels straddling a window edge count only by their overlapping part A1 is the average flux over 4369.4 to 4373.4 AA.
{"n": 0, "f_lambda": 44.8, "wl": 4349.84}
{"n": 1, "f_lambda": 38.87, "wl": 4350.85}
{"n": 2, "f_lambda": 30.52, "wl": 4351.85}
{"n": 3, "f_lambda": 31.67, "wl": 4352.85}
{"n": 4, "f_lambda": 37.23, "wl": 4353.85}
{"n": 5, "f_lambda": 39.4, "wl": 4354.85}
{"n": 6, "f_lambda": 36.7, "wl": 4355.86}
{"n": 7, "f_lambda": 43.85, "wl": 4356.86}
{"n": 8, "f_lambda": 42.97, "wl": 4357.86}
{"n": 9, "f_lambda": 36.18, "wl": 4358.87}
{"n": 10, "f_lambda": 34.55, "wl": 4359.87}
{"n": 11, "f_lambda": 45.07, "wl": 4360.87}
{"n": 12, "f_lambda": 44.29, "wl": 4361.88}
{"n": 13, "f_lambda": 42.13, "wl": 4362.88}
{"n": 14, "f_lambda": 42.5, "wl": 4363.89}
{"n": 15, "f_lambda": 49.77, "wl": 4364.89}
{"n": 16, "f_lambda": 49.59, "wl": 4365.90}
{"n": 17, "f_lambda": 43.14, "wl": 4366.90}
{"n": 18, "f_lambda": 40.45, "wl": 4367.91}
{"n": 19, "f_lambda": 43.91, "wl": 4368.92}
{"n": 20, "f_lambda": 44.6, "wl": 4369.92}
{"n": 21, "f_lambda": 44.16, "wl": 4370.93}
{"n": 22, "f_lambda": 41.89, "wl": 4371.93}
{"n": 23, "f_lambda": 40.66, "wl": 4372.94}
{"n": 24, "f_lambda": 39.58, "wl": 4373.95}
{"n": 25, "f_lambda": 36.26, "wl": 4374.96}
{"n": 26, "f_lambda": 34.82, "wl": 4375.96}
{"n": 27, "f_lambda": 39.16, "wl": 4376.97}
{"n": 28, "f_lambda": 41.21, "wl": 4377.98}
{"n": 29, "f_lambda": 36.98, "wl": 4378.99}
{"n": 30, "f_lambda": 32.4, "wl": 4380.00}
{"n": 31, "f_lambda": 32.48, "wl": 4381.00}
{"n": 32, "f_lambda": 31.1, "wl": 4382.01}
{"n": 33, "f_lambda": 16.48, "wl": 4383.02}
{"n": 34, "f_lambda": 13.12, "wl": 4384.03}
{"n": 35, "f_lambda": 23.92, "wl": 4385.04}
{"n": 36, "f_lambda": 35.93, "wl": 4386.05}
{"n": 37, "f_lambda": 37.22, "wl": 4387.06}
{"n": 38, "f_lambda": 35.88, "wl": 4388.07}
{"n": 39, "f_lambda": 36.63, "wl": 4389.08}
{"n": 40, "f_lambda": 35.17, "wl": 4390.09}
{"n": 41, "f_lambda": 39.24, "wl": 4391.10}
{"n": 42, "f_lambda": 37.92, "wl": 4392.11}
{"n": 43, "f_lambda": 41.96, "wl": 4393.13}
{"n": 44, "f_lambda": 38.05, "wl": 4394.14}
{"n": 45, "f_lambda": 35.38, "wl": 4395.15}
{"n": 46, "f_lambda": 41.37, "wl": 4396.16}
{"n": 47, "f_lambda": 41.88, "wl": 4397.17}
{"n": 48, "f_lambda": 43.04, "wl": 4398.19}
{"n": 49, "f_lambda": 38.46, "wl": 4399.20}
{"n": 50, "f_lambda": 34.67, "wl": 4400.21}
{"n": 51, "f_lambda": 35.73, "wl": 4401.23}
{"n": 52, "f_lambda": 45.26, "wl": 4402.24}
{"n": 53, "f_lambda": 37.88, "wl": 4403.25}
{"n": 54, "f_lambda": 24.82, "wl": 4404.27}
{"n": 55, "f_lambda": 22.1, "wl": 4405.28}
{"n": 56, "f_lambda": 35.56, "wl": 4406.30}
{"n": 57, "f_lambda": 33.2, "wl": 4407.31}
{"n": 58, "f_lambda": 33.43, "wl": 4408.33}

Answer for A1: 42.9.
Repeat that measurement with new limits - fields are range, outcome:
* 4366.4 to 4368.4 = 41.8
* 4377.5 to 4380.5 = 36.8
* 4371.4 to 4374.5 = 40.7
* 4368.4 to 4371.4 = 44.2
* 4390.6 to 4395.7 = 38.5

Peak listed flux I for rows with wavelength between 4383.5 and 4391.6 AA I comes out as 39.24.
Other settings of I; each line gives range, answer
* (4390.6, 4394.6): 41.96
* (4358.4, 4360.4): 36.18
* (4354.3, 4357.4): 43.85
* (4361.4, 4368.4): 49.77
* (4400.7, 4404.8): 45.26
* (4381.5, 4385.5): 31.1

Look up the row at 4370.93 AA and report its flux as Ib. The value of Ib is 44.16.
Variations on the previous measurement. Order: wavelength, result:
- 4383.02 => 16.48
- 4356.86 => 43.85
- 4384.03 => 13.12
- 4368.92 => 43.91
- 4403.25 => 37.88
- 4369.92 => 44.6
